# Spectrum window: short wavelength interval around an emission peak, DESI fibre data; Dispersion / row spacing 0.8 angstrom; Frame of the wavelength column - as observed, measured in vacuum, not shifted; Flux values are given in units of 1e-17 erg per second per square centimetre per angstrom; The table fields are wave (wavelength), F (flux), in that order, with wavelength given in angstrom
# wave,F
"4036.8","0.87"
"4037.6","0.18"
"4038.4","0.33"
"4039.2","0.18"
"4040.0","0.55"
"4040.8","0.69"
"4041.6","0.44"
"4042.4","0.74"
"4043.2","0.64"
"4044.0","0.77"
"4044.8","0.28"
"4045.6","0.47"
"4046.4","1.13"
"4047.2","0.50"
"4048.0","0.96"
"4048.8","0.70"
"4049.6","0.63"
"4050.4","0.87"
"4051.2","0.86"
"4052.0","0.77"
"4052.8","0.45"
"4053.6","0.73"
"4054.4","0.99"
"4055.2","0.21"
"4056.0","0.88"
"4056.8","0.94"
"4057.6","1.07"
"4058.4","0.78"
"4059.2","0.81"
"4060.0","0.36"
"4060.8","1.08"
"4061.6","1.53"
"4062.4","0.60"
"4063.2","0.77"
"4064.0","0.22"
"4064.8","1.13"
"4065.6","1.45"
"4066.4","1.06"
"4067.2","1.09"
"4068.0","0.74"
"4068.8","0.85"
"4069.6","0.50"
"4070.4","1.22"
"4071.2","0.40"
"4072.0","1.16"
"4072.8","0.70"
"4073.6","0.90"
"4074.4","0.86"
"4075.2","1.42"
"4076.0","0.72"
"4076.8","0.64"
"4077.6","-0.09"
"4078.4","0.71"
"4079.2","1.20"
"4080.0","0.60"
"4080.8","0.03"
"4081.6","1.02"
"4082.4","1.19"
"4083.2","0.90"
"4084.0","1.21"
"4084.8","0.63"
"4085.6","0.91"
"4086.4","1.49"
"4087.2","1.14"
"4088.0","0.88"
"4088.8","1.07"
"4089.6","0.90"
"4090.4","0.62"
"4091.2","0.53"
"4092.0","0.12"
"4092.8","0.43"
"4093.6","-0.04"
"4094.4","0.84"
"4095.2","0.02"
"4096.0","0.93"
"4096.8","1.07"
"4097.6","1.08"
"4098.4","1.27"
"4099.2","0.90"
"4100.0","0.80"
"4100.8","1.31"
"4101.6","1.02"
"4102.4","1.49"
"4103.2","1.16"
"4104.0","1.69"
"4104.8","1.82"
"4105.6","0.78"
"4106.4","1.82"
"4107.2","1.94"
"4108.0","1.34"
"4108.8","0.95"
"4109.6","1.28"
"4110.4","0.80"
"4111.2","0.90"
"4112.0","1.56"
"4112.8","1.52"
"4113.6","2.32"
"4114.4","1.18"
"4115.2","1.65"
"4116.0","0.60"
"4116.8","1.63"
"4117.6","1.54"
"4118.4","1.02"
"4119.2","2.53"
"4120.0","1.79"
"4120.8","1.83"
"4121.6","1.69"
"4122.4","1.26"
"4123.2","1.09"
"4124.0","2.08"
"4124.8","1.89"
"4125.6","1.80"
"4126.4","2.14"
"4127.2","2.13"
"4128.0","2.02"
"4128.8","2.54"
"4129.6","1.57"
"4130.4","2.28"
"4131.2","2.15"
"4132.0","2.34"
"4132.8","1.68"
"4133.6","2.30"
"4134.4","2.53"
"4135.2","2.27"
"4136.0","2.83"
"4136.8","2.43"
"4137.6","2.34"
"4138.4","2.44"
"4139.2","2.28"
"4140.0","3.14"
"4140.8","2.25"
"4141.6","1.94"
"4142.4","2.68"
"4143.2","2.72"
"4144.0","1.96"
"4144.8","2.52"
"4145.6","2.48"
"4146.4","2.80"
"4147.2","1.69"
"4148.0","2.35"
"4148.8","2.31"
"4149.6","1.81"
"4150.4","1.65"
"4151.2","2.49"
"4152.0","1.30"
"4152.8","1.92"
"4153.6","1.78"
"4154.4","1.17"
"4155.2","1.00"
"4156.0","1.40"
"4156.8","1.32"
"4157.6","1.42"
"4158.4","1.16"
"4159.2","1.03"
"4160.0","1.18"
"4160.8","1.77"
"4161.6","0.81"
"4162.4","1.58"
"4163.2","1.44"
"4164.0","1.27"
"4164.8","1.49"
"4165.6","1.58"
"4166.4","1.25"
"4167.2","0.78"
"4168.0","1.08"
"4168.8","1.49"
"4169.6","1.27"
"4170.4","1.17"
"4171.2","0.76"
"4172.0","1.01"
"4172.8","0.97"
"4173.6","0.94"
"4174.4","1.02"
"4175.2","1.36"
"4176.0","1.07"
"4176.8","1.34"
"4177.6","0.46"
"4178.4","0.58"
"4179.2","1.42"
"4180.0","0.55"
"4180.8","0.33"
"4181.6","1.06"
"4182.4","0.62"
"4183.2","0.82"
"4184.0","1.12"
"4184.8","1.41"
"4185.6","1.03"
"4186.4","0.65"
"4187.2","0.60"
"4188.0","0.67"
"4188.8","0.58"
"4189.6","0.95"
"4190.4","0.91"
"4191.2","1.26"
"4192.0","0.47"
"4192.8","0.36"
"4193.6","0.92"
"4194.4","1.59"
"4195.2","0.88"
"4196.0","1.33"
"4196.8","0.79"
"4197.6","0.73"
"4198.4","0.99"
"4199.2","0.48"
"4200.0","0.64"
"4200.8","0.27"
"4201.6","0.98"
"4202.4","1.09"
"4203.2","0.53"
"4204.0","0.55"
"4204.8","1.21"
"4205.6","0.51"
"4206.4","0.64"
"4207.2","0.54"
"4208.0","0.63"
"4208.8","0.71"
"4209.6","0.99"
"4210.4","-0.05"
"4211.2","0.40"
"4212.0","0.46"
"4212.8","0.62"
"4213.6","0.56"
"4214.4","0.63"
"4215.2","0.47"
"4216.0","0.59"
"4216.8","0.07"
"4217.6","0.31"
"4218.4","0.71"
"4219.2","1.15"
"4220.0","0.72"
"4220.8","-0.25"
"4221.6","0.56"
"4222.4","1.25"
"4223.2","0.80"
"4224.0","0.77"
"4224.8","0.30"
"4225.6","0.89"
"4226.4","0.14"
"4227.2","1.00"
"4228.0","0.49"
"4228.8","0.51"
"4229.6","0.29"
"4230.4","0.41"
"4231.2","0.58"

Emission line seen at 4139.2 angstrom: C IV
